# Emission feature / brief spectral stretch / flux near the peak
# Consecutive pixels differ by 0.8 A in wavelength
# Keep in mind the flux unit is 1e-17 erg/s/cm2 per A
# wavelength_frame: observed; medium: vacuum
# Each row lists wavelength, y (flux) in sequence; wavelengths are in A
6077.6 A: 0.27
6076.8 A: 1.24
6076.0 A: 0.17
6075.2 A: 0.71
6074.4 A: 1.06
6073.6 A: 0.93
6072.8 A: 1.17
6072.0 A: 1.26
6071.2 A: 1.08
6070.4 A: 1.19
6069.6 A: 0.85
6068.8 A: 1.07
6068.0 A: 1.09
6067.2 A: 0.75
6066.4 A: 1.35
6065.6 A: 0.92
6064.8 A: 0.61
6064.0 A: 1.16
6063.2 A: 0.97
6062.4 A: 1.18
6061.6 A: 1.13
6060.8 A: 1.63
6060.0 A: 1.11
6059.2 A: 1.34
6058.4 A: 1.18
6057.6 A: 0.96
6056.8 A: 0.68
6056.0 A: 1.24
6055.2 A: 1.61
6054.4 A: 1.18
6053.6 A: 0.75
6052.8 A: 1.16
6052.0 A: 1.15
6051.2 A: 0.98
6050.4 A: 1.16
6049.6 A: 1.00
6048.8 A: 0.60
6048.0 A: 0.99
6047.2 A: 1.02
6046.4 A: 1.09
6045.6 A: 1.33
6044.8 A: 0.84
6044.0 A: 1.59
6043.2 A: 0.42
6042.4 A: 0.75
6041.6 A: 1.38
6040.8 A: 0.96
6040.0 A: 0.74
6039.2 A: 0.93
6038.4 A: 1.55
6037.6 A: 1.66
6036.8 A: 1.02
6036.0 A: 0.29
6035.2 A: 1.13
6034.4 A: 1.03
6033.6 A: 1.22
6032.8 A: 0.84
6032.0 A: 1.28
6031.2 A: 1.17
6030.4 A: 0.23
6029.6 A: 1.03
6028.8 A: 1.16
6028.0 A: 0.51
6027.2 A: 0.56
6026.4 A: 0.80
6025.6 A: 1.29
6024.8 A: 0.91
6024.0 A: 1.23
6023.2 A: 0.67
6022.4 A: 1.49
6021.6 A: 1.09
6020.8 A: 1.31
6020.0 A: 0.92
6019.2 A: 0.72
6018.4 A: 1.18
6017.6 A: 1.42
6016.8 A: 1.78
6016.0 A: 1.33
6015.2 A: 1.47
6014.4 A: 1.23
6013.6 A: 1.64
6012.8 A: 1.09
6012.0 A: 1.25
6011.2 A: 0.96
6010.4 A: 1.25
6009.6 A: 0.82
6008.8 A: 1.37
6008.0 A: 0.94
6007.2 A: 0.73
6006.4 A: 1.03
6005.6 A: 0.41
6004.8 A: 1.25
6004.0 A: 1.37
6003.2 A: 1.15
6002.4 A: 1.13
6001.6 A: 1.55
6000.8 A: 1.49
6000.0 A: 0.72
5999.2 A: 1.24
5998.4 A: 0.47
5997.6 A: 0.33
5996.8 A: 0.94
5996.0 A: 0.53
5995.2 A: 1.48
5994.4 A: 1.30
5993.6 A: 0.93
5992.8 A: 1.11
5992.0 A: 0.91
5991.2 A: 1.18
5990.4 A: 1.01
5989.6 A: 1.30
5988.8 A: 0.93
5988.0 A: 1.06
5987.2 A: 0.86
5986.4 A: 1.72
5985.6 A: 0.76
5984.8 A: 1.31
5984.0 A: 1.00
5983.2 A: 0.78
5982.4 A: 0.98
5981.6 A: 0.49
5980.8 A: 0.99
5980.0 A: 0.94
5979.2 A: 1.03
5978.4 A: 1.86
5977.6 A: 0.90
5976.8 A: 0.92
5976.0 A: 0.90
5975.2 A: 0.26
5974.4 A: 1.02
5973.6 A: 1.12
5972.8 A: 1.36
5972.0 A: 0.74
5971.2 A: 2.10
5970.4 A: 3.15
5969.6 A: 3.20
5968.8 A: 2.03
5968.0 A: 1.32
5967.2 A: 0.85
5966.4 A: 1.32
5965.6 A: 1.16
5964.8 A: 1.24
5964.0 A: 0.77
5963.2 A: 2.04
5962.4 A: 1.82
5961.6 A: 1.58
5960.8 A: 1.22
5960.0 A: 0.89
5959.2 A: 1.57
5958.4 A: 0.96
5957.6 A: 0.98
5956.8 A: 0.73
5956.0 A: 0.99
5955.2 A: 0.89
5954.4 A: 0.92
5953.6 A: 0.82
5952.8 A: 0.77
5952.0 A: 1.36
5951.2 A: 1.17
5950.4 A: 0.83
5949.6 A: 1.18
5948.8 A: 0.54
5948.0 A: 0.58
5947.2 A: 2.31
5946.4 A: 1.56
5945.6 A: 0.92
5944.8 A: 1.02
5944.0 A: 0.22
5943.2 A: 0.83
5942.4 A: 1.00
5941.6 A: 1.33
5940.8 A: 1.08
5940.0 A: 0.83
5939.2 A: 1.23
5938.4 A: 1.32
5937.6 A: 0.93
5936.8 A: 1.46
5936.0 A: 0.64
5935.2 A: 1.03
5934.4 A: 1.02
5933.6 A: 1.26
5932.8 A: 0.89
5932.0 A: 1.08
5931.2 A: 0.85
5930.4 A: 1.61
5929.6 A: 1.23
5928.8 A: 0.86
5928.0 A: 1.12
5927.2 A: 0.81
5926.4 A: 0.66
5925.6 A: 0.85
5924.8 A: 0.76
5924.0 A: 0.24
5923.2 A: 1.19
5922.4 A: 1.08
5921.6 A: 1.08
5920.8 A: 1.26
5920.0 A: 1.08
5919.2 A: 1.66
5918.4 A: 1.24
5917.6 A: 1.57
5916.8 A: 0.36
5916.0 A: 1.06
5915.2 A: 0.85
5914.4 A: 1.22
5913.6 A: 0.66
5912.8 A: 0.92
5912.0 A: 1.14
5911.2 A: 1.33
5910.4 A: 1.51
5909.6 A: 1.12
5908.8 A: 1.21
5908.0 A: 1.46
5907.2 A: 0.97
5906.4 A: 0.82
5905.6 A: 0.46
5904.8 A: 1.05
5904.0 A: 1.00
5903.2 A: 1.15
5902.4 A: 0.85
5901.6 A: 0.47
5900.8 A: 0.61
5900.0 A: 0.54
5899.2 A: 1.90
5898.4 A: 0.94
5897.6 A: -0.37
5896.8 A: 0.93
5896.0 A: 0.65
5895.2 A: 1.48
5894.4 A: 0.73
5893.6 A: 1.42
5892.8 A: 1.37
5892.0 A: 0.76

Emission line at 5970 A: H-beta 4861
